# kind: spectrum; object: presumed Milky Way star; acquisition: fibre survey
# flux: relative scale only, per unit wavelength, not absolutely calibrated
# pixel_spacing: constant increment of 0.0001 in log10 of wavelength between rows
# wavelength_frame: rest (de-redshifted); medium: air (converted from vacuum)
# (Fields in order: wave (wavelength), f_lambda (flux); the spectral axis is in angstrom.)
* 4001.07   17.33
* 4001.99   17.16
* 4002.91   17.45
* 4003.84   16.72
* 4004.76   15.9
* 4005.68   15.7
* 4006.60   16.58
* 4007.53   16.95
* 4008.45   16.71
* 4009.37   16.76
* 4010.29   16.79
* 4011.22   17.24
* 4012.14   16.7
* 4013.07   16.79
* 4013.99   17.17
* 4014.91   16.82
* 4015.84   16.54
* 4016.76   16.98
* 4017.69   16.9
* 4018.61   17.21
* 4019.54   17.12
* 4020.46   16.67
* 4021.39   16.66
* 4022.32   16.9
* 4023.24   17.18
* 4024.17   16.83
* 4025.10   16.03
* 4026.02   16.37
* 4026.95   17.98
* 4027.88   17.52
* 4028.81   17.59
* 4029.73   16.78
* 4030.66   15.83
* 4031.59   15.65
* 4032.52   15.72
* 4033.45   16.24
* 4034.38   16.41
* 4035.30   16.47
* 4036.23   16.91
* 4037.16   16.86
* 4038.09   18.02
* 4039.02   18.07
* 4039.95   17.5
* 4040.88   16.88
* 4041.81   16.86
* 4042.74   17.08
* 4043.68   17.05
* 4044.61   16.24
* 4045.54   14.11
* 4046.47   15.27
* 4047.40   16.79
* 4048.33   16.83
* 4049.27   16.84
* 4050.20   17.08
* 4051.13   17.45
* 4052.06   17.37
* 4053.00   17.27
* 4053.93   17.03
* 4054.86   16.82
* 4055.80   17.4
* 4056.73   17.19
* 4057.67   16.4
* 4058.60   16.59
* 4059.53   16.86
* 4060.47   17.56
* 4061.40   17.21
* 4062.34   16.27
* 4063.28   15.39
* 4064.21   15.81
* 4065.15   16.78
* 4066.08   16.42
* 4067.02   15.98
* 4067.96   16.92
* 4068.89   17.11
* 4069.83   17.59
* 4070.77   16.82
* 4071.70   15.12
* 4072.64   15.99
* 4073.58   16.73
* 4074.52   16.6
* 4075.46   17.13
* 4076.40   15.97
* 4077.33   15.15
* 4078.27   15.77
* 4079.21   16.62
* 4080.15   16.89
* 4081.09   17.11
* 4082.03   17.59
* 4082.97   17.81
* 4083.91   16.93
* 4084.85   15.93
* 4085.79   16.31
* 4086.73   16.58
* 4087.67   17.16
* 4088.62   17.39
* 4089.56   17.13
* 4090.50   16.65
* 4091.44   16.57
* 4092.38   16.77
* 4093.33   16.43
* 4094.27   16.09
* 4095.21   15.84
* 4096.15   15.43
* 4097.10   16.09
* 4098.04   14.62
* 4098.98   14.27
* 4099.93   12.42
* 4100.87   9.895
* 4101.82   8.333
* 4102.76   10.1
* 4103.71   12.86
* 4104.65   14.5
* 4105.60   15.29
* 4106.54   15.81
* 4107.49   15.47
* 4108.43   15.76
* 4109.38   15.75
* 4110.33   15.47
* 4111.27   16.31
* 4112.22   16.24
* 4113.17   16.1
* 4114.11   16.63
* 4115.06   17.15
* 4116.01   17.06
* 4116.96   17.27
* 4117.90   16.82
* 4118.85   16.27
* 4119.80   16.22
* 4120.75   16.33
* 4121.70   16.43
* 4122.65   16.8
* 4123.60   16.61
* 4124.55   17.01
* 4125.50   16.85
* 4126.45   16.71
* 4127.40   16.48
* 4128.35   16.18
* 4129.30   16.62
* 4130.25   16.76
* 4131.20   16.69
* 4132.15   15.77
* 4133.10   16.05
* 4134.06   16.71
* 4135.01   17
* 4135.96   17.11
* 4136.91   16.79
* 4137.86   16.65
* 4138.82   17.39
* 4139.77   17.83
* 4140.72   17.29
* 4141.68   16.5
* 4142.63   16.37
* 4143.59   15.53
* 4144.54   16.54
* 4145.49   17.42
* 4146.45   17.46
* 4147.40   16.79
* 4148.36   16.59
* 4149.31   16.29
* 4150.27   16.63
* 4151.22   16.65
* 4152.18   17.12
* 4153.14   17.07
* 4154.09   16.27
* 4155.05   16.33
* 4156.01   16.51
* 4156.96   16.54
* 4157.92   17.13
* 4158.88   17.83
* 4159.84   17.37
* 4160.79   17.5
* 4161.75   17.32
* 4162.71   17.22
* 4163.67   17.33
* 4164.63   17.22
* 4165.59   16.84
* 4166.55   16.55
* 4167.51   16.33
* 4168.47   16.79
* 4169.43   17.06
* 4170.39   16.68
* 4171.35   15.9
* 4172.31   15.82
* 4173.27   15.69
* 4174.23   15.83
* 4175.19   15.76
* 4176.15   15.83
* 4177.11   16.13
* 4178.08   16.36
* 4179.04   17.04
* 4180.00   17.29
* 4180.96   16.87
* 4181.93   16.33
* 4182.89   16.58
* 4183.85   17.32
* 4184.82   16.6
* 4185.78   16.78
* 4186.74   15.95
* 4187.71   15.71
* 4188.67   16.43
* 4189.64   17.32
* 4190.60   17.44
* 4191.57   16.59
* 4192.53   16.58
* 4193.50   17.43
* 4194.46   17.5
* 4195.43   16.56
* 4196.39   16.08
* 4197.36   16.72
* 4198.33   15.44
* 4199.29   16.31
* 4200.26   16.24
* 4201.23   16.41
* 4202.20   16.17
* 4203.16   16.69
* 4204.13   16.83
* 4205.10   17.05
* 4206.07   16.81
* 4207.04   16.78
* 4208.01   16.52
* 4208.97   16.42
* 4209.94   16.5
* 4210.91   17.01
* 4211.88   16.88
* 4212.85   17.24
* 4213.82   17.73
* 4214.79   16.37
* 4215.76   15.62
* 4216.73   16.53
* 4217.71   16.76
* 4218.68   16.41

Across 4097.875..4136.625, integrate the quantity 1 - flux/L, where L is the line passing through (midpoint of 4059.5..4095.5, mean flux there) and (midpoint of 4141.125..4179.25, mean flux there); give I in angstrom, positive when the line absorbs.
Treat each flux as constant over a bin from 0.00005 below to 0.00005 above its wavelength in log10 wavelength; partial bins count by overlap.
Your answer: 2.4 angstrom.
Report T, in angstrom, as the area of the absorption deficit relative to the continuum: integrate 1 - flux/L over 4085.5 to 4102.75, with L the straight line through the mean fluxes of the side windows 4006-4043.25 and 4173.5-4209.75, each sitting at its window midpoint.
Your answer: 1.7 angstrom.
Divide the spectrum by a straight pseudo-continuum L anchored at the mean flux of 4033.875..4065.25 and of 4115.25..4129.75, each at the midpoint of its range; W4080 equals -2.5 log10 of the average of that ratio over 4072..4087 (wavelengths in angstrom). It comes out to 0.01 mag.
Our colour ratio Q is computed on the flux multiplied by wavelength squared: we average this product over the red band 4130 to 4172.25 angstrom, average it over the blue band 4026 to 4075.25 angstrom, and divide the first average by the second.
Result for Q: 1.1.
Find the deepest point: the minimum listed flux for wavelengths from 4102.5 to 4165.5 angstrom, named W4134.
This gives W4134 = 10.1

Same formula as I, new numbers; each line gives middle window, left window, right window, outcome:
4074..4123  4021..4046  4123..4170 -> 2.94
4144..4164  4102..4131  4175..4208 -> -0.84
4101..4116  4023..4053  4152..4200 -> 1.76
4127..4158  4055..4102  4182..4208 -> -0.53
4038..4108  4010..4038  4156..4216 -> 2.61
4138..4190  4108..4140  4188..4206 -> -0.26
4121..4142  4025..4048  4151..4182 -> -0.07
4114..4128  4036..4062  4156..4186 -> 0.07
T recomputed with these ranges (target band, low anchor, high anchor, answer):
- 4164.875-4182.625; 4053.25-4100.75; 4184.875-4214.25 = 0.2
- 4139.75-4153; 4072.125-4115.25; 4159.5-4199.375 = -0.4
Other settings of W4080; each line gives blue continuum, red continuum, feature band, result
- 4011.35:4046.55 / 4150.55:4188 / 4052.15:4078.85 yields 0.01 mag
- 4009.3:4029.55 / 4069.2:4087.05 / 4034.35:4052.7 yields 0.00 mag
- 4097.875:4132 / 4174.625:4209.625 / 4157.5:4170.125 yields -0.06 mag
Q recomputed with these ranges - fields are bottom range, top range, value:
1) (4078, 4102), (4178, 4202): 1.11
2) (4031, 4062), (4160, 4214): 1.06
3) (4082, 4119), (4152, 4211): 1.11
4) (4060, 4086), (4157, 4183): 1.06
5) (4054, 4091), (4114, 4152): 1.03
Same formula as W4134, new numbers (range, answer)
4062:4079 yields 15.12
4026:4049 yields 14.11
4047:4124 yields 8.333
